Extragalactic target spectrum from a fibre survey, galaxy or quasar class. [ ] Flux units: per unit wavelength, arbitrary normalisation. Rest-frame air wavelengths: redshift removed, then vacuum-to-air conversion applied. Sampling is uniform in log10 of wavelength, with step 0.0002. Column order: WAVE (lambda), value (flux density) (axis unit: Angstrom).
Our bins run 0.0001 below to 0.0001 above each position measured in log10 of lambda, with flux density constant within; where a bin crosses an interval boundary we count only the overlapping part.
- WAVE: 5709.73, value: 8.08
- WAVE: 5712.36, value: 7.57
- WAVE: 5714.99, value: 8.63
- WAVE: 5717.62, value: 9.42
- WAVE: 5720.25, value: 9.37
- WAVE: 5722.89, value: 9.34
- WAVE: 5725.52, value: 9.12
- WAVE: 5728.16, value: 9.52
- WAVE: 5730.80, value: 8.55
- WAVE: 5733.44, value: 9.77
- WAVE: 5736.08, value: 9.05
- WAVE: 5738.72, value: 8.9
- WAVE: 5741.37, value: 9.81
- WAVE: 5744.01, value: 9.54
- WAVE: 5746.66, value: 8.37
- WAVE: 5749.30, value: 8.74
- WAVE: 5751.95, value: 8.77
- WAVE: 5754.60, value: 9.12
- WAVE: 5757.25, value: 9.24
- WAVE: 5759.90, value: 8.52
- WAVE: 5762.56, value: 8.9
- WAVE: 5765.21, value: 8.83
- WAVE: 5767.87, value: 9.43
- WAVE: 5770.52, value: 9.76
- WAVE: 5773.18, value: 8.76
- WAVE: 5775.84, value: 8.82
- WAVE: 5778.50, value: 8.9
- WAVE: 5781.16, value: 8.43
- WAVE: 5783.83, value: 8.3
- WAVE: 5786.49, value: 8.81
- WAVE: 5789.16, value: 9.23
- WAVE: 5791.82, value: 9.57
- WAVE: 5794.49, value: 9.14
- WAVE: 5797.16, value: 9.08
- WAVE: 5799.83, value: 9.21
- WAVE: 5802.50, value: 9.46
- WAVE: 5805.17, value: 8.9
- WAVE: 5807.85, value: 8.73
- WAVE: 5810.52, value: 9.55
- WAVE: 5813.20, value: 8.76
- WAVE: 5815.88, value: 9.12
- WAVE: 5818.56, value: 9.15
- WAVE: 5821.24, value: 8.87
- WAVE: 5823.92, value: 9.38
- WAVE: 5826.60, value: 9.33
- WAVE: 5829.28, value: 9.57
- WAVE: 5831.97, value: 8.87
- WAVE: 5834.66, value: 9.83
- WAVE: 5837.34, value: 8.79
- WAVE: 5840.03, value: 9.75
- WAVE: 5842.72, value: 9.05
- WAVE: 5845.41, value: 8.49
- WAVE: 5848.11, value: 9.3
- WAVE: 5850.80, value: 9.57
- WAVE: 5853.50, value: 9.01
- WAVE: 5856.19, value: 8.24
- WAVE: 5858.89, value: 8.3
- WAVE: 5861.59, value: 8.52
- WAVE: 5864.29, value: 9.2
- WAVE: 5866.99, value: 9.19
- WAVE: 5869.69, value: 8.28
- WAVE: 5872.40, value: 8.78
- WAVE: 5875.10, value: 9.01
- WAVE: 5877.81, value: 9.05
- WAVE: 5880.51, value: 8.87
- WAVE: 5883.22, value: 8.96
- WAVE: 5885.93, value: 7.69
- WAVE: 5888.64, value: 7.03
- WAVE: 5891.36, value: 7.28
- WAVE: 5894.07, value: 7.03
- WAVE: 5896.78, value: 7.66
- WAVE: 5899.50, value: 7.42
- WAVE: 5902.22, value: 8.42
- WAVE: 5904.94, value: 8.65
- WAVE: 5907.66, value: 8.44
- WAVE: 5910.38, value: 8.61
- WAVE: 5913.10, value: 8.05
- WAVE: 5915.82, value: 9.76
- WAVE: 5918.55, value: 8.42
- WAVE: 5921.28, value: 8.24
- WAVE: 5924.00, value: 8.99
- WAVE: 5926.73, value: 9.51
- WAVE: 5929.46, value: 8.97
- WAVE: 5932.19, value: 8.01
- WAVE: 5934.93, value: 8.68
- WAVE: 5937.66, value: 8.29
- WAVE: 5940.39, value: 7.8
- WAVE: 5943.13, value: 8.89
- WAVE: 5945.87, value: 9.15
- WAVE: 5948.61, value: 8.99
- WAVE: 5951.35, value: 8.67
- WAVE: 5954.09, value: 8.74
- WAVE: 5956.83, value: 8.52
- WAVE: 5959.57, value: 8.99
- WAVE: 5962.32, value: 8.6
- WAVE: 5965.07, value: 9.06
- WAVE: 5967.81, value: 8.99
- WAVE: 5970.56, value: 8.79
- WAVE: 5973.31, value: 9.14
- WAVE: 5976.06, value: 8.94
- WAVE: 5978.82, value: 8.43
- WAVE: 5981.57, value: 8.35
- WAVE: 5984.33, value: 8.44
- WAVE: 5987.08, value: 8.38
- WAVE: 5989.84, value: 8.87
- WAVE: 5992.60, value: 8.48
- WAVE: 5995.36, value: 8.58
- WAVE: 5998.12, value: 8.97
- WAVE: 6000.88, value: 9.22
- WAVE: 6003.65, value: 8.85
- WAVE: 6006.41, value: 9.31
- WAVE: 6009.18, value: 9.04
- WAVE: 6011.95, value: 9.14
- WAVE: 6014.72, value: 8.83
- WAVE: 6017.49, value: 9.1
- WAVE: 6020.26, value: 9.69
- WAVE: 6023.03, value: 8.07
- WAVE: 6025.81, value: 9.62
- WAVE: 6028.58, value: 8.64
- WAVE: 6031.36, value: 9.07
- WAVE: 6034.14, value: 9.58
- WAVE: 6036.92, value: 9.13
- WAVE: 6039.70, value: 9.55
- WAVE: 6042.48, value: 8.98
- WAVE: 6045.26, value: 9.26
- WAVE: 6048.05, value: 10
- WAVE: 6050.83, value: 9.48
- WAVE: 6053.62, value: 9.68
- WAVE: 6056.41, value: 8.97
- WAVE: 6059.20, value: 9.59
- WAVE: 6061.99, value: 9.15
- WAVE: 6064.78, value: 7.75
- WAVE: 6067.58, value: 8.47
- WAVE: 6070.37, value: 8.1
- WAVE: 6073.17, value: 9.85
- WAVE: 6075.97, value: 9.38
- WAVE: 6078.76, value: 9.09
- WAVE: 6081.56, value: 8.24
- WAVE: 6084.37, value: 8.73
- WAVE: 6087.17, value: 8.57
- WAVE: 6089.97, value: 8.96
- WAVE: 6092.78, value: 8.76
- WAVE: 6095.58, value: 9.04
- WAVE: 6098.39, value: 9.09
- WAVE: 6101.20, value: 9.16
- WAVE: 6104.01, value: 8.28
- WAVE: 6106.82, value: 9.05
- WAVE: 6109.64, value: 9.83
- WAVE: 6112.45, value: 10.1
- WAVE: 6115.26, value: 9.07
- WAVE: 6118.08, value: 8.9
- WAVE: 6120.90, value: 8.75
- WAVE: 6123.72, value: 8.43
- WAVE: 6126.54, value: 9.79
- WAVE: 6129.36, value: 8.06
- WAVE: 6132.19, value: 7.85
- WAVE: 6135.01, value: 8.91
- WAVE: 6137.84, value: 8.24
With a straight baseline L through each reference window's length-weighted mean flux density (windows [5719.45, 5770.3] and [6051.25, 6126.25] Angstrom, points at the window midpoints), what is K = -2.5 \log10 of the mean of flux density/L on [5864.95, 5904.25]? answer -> 0.106 mag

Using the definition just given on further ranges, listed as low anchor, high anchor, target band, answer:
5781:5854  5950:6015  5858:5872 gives 0.039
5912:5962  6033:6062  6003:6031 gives 0.021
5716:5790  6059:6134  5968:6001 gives 0.028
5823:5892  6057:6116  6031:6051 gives -0.054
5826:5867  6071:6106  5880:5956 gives 0.077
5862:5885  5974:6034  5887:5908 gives 0.154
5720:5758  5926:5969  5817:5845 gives -0.033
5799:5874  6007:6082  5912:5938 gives 0.043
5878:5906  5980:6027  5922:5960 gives -0.047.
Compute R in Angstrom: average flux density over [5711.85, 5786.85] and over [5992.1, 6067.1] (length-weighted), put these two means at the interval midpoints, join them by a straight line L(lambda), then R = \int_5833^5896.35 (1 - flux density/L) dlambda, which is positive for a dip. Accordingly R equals 2.7 Angstrom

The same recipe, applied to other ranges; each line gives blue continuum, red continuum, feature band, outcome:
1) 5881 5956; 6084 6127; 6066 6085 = 0.19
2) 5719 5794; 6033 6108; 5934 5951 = 0.76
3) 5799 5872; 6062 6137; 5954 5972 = 0.27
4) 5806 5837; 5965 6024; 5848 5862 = 0.48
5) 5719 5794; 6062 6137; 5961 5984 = 0.40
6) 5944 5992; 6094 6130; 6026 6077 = -1.25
